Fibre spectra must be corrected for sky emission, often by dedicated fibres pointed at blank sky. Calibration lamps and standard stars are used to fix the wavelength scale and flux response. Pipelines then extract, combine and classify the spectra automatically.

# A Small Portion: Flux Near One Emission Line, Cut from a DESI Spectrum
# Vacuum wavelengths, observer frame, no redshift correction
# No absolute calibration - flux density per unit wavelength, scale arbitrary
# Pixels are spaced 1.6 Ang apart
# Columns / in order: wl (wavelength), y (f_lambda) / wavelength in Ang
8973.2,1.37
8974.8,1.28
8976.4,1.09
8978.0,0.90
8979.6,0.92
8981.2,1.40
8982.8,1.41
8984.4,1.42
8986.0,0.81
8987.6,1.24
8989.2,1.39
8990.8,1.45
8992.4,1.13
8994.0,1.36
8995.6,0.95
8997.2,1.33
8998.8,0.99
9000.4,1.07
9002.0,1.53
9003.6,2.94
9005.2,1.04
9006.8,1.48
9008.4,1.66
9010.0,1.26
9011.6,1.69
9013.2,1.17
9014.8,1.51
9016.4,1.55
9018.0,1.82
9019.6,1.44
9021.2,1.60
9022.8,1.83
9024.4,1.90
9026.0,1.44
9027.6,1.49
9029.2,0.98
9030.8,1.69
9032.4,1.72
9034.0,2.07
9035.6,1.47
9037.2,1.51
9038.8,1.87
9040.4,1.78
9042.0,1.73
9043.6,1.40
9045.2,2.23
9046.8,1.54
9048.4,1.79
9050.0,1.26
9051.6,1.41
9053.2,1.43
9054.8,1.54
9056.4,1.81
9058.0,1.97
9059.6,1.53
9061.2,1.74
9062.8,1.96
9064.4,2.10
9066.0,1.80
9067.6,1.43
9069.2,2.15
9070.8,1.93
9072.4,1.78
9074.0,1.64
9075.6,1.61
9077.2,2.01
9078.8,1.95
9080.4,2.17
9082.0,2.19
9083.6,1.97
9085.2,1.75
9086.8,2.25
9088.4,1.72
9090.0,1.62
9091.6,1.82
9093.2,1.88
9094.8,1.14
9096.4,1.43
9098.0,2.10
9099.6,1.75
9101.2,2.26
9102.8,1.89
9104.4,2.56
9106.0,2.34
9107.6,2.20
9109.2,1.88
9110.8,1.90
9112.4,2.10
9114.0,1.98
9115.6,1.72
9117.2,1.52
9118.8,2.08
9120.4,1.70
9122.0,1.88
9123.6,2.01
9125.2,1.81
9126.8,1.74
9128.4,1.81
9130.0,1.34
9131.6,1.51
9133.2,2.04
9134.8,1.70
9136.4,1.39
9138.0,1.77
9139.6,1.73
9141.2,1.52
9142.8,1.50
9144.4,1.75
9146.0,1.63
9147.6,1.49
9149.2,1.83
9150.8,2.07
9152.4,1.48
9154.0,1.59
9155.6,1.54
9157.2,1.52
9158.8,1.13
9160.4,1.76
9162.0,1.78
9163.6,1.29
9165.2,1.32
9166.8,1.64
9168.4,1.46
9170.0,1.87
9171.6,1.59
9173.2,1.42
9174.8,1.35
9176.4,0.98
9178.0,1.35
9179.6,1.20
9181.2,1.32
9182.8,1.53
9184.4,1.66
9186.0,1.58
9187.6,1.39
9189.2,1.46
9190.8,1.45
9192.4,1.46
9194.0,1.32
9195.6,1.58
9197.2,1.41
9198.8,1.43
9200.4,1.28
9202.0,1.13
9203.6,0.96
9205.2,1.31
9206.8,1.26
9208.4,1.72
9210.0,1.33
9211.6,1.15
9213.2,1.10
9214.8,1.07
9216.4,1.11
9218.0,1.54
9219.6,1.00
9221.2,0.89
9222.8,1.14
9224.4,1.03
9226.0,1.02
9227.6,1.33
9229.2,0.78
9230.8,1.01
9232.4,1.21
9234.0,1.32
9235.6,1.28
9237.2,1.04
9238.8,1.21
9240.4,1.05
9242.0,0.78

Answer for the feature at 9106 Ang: Mg II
